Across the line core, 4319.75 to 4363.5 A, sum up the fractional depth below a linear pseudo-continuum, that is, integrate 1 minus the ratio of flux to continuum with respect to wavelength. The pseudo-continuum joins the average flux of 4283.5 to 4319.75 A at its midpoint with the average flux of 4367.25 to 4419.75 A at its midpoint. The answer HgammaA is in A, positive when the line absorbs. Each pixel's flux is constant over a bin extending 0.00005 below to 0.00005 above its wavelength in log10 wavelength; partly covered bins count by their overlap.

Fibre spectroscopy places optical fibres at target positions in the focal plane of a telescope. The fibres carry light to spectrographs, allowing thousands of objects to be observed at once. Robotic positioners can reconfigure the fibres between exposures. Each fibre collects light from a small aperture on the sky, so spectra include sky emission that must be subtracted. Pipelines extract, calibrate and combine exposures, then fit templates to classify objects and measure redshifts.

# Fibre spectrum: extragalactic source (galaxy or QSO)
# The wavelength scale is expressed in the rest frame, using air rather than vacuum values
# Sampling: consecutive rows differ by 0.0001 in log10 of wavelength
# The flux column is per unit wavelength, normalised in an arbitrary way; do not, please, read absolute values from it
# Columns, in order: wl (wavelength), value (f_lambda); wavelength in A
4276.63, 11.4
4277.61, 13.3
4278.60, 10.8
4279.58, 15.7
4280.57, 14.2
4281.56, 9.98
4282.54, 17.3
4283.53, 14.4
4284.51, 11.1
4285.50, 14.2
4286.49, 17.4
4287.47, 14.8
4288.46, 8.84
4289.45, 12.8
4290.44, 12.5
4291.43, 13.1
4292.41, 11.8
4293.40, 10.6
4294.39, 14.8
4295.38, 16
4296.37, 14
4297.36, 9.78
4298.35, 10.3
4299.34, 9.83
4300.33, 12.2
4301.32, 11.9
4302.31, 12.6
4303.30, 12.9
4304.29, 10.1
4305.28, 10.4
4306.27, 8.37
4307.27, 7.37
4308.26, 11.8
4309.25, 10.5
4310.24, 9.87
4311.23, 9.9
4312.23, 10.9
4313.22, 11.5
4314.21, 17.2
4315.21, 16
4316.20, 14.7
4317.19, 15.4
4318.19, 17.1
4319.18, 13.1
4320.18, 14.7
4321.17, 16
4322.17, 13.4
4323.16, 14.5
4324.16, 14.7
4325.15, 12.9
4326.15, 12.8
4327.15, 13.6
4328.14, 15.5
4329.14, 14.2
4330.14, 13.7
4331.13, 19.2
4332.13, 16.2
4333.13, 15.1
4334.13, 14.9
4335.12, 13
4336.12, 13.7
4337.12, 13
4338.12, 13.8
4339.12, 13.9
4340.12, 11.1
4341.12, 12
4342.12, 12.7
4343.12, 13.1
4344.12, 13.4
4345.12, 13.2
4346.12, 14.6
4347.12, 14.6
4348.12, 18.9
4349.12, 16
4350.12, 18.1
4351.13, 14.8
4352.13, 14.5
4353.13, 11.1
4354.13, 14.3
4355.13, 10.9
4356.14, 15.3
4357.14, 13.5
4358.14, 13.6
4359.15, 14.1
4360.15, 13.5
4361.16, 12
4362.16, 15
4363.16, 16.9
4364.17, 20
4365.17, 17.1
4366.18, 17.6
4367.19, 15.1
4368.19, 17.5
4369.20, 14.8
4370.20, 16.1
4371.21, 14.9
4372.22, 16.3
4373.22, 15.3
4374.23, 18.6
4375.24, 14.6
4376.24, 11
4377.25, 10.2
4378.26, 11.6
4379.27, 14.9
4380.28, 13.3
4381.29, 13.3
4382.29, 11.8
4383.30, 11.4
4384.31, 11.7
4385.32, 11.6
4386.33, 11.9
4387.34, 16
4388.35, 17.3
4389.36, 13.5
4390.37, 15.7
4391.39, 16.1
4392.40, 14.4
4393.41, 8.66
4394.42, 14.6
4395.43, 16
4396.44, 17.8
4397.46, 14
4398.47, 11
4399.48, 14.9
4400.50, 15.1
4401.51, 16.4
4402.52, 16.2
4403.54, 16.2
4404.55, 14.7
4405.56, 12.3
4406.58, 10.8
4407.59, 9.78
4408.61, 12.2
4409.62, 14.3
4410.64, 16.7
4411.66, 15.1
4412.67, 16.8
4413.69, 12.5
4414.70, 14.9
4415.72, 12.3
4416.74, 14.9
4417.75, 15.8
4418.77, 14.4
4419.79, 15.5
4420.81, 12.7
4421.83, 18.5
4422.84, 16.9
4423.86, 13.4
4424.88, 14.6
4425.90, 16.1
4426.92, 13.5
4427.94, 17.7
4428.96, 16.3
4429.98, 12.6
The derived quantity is -3.5 A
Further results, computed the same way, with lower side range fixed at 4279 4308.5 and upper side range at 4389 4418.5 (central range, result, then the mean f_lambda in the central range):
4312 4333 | -2.98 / 14.7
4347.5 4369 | -2.77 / 15.2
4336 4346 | 0.12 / 13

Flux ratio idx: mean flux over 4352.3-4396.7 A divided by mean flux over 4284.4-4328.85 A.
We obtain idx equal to 1.1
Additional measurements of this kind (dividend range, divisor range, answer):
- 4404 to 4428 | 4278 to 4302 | 1.12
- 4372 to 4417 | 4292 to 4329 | 1.10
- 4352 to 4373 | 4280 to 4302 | 1.17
